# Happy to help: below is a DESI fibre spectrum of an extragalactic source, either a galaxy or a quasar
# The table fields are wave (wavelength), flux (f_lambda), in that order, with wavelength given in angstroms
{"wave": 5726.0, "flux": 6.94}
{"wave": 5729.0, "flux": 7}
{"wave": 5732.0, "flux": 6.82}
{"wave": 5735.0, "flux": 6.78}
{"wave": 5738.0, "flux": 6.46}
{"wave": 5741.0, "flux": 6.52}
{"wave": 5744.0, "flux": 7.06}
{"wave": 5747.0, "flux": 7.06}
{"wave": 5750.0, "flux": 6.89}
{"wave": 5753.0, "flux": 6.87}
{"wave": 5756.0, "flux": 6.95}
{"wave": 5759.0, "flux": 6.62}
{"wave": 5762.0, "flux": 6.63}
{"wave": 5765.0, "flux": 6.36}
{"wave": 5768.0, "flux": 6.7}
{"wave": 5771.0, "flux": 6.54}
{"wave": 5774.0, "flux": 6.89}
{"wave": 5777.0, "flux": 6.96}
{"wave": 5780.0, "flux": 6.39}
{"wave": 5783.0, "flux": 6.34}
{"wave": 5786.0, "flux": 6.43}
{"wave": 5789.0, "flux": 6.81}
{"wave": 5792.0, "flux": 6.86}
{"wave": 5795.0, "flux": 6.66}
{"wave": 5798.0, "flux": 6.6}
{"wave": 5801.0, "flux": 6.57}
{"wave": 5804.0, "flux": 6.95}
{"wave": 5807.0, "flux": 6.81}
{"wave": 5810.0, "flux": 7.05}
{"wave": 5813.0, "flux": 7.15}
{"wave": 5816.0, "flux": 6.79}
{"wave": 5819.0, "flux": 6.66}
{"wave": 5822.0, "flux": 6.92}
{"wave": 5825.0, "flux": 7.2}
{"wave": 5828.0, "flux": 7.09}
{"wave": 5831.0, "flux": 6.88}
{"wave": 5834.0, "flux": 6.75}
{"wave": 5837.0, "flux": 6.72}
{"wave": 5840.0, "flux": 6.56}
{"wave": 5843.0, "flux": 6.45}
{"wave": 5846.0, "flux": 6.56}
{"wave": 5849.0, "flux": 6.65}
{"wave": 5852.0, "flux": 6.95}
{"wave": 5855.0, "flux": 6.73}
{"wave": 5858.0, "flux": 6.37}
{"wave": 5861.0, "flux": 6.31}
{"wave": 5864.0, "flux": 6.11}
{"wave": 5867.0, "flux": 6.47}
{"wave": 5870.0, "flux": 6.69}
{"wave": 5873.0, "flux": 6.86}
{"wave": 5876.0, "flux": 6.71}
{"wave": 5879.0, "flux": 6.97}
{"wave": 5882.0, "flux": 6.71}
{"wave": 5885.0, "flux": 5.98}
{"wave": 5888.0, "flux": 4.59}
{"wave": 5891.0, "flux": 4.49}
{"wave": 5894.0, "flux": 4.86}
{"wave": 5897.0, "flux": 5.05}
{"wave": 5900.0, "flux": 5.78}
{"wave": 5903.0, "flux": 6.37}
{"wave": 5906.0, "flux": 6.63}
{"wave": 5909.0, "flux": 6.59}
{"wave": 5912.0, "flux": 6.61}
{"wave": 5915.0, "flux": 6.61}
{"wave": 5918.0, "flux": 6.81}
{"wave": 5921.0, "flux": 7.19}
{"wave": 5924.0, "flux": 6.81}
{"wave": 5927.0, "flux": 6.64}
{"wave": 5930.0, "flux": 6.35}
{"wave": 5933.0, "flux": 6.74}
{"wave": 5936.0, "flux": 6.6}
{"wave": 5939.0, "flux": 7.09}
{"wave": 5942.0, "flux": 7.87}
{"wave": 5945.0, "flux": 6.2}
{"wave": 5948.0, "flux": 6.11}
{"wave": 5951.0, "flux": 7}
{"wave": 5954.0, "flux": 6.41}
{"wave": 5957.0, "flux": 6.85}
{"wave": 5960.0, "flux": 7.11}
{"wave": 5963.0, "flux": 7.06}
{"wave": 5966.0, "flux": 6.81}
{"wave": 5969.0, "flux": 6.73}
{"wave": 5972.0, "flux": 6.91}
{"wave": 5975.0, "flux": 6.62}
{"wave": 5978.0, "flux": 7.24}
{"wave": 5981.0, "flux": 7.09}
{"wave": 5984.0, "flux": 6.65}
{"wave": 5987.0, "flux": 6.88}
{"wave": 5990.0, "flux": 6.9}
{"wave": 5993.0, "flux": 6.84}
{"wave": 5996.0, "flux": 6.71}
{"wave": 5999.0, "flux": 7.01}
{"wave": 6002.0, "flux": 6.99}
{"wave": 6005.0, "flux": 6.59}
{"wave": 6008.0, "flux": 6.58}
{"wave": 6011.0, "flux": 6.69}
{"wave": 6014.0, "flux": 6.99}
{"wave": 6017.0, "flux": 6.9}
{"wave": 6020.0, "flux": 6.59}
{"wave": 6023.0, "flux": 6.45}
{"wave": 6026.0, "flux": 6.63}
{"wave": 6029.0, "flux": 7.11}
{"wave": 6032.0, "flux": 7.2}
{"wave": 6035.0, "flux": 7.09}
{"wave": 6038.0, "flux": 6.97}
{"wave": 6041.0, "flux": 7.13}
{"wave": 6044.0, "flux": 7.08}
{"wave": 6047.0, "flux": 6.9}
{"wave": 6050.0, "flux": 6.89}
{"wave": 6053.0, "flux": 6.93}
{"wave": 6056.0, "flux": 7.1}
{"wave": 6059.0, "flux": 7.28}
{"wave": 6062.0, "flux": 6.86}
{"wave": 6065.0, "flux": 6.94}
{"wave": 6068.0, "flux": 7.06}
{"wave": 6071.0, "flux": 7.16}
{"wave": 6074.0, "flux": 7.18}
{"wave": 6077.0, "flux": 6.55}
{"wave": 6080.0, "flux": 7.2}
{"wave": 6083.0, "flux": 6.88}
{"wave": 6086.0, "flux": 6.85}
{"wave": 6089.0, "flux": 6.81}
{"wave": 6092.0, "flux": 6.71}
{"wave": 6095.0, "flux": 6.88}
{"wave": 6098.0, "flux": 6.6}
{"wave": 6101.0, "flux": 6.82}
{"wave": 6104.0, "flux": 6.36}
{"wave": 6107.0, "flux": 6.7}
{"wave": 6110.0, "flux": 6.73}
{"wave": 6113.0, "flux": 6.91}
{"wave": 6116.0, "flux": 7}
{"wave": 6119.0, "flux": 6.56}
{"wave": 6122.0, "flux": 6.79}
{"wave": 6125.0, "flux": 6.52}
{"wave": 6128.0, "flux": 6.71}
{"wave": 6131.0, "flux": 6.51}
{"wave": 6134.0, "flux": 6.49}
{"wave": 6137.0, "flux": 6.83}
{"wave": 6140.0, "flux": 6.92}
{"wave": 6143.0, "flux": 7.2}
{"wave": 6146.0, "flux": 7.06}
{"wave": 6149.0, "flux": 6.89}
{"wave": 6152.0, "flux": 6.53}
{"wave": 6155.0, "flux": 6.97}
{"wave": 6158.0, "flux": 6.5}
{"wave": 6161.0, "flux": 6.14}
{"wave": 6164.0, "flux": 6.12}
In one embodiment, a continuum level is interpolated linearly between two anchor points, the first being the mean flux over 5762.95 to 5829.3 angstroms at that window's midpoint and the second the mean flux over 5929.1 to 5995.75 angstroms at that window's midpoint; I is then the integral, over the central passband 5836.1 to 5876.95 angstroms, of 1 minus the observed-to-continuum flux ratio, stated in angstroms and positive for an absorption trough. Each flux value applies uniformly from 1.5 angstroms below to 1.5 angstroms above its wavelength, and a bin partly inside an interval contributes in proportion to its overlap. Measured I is 1.23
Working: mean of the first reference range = 6.76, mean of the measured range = 6.58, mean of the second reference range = 6.82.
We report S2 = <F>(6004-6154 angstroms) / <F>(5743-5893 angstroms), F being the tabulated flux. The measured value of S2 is 1.0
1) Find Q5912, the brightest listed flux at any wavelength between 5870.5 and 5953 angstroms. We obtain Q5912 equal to 7.87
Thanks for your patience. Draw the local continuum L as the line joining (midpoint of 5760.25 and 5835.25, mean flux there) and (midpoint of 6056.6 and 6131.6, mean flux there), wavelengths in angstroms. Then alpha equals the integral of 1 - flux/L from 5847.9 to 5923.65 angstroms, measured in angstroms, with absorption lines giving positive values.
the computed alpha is 5.5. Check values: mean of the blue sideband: 6.76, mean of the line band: 6.29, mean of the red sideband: 6.83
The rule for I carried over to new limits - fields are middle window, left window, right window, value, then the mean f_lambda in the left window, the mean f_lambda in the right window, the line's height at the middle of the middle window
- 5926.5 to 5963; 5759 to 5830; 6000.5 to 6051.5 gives 0.3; 6.75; 6.87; 6.83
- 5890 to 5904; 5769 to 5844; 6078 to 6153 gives 3.0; 6.76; 6.78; 6.77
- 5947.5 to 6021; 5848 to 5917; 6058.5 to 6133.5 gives -3.6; 6.22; 6.81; 6.5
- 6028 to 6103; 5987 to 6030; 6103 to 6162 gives -2.3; 6.78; 6.72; 6.76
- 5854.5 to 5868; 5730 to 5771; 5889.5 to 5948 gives 0.3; 6.74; 6.38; 6.5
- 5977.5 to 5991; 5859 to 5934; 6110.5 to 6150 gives -1.0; 6.27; 6.8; 6.47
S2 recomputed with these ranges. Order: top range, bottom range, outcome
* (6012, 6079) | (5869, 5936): 1.11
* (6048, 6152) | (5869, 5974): 1.06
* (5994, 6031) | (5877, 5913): 1.15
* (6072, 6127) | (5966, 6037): 0.99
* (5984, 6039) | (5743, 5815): 1.01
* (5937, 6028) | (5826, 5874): 1.03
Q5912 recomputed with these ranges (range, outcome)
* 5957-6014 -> 7.24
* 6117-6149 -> 7.2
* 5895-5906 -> 6.63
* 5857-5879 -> 6.97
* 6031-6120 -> 7.28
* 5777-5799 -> 6.96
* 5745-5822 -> 7.15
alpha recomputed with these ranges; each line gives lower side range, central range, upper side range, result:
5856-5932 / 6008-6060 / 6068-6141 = -2.46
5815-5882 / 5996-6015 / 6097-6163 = -0.25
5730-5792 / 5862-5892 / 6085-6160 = 2.38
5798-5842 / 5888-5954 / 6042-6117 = 4.90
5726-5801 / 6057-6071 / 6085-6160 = -0.64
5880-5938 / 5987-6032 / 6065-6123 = -1.80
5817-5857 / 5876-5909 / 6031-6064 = 4.90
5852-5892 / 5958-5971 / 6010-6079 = -0.56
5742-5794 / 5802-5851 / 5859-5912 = -3.18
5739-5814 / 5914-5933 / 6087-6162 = 0.00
